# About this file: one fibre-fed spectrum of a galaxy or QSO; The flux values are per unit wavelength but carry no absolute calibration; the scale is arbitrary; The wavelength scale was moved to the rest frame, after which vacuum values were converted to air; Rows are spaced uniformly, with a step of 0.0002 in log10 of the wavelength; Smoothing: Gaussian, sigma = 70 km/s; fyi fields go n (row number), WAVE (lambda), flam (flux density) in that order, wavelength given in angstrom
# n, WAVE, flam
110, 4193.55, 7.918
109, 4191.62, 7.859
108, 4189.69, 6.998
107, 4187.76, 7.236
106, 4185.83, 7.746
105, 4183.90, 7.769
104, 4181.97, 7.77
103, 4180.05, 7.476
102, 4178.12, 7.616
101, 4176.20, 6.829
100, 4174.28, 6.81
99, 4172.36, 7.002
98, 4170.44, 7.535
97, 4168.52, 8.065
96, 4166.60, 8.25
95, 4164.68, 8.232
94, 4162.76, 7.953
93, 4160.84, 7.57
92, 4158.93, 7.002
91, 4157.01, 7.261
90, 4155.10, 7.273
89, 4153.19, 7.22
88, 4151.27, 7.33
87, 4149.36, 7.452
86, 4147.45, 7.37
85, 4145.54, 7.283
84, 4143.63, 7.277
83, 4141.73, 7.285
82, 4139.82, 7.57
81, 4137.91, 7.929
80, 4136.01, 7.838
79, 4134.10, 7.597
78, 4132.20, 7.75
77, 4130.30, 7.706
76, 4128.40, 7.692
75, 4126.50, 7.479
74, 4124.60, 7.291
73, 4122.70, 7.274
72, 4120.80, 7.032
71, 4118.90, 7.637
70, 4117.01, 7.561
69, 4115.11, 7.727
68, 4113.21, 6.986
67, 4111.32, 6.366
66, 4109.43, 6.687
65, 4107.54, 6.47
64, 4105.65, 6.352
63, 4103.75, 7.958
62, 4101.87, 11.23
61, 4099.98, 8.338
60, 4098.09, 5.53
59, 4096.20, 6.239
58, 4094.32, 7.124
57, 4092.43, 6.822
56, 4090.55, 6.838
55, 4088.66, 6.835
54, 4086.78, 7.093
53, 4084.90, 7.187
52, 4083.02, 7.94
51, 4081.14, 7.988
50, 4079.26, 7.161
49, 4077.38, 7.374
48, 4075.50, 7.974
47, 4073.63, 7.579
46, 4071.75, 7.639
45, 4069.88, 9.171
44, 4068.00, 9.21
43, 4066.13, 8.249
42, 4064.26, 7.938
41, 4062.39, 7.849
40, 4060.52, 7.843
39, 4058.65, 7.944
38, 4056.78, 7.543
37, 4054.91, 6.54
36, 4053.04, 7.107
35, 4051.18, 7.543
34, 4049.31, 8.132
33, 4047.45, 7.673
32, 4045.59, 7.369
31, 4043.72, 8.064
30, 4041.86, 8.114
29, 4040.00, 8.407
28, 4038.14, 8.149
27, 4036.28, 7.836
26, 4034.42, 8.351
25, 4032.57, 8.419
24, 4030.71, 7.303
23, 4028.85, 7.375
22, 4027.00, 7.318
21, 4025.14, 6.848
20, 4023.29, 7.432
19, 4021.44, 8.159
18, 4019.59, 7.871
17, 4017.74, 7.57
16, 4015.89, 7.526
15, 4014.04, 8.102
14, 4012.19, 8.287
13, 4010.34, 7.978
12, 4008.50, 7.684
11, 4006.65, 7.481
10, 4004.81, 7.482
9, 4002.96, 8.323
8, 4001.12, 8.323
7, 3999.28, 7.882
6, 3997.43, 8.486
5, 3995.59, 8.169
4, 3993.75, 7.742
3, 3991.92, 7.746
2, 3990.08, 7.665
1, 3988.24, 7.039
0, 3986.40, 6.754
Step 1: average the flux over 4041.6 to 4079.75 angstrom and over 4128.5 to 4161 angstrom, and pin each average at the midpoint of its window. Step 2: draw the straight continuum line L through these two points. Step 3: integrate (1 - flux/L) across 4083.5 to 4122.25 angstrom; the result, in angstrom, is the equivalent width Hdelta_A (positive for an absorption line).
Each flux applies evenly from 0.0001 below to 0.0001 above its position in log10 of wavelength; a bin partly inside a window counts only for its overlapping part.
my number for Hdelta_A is 2.15 angstrom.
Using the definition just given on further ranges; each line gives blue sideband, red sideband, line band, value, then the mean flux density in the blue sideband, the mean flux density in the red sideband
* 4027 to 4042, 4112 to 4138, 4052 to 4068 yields 0.2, 7.95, 7.51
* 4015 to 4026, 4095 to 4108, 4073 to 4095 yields 0.5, 7.58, 7.48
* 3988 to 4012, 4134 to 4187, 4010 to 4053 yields 0.0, 7.88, 7.51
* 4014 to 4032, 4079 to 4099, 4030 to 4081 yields -4.3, 7.54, 6.97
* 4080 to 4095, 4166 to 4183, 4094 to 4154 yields -0.6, 7.23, 7.47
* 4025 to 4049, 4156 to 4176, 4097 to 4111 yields 0.4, 7.83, 7.54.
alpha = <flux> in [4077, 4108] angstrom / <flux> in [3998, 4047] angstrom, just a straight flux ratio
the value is 0.94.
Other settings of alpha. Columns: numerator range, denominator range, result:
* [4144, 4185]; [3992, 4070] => 0.95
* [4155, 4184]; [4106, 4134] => 1.04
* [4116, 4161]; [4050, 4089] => 0.96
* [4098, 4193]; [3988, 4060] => 0.96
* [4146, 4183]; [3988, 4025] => 0.95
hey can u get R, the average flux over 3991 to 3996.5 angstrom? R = 7.9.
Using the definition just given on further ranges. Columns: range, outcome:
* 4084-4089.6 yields 7.04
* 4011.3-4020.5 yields 7.87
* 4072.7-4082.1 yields 7.62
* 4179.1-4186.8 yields 7.69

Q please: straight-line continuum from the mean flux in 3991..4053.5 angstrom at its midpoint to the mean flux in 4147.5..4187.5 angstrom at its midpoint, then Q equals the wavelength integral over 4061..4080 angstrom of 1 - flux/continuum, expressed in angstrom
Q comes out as -0.7 angstrom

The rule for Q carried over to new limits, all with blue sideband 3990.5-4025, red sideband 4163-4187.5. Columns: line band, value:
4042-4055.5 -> 0.4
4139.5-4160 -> 0.9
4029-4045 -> -0.4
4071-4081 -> 0.2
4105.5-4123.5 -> 1.5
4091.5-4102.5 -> 0.4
